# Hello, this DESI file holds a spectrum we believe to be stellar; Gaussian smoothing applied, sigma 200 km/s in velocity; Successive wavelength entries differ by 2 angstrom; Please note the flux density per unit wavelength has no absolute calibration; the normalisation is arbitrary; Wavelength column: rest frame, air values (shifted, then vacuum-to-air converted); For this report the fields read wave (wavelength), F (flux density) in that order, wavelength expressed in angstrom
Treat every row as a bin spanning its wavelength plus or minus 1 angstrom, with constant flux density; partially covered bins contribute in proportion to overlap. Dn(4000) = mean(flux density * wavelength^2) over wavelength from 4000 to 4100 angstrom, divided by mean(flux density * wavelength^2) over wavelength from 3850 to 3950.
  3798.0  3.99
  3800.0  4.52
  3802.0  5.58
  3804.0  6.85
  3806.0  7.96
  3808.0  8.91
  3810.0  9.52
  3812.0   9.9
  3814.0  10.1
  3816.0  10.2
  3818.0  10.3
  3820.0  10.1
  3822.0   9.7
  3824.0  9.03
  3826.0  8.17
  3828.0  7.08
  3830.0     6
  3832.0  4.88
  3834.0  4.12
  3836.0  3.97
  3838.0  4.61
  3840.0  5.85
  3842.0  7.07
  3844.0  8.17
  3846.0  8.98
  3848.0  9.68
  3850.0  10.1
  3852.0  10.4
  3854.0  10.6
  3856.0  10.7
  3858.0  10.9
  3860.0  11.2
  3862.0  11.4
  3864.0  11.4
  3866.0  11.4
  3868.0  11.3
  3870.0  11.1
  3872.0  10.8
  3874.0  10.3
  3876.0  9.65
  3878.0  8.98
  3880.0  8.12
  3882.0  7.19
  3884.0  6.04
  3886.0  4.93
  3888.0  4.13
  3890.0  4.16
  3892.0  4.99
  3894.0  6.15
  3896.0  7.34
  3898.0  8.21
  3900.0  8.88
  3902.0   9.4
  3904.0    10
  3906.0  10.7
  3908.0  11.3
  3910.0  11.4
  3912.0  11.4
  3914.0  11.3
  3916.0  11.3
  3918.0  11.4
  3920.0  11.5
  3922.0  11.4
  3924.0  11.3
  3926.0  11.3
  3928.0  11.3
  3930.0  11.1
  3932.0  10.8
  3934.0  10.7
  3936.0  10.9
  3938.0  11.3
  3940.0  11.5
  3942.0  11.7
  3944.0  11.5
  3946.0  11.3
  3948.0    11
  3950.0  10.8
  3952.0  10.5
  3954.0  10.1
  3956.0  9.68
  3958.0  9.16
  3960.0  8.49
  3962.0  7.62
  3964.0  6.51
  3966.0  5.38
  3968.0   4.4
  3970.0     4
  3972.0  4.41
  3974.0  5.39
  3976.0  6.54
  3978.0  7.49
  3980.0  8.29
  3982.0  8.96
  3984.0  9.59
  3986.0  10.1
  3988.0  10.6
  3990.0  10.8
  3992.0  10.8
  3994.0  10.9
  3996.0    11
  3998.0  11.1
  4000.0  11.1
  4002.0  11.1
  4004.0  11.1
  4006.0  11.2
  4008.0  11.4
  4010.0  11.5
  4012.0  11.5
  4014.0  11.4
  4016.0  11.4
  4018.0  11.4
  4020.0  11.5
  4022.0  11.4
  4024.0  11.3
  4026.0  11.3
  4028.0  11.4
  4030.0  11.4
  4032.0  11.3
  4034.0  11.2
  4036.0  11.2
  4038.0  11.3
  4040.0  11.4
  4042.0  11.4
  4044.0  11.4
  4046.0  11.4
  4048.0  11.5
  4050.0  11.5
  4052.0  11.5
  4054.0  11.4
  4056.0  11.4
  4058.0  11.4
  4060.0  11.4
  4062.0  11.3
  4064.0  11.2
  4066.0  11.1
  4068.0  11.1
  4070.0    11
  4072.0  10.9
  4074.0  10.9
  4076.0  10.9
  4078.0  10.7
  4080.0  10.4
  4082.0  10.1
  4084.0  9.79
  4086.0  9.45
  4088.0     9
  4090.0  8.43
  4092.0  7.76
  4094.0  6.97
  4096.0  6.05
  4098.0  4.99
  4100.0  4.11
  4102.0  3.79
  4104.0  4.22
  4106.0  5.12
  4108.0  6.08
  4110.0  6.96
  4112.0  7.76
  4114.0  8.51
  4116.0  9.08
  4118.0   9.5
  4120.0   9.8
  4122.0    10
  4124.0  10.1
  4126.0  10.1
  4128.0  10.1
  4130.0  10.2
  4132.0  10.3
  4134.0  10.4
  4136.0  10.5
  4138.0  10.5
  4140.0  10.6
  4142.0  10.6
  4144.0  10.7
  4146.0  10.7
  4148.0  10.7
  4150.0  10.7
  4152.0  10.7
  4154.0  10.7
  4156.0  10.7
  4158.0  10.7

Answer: 1.15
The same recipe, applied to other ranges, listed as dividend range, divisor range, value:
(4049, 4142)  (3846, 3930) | 1.07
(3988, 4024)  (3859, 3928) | 1.25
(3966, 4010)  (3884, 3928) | 1.03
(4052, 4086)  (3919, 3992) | 1.23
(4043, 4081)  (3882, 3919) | 1.43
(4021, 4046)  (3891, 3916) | 1.30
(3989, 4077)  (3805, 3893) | 1.45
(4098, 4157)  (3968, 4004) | 1.09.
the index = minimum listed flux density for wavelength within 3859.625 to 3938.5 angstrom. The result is 4.13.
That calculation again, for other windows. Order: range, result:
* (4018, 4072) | 10.9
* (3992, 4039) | 10.8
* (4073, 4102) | 3.79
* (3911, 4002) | 4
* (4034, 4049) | 11.2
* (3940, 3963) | 7.62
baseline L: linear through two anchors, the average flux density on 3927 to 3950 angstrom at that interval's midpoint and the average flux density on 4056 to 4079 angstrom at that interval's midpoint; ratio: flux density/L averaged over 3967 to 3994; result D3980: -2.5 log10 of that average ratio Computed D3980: 0.37 mag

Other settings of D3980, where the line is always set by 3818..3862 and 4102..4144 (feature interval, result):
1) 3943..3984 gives 0.058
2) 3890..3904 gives 0.134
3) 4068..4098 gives -0.062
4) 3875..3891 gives 0.251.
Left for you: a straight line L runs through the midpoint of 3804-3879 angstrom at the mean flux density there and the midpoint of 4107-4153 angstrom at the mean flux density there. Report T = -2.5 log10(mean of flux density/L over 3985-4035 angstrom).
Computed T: -0.18 mag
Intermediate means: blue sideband 9.01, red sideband 9.76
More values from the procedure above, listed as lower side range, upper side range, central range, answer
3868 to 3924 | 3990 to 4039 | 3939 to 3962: -0.04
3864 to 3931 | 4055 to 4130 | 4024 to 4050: -0.24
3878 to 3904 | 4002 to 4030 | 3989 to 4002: -0.03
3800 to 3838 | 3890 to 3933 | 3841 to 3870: -0.19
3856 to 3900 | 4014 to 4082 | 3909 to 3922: -0.23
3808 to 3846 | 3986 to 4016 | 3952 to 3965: 0.17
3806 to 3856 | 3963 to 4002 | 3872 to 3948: -0.16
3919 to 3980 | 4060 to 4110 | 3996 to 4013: -0.24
